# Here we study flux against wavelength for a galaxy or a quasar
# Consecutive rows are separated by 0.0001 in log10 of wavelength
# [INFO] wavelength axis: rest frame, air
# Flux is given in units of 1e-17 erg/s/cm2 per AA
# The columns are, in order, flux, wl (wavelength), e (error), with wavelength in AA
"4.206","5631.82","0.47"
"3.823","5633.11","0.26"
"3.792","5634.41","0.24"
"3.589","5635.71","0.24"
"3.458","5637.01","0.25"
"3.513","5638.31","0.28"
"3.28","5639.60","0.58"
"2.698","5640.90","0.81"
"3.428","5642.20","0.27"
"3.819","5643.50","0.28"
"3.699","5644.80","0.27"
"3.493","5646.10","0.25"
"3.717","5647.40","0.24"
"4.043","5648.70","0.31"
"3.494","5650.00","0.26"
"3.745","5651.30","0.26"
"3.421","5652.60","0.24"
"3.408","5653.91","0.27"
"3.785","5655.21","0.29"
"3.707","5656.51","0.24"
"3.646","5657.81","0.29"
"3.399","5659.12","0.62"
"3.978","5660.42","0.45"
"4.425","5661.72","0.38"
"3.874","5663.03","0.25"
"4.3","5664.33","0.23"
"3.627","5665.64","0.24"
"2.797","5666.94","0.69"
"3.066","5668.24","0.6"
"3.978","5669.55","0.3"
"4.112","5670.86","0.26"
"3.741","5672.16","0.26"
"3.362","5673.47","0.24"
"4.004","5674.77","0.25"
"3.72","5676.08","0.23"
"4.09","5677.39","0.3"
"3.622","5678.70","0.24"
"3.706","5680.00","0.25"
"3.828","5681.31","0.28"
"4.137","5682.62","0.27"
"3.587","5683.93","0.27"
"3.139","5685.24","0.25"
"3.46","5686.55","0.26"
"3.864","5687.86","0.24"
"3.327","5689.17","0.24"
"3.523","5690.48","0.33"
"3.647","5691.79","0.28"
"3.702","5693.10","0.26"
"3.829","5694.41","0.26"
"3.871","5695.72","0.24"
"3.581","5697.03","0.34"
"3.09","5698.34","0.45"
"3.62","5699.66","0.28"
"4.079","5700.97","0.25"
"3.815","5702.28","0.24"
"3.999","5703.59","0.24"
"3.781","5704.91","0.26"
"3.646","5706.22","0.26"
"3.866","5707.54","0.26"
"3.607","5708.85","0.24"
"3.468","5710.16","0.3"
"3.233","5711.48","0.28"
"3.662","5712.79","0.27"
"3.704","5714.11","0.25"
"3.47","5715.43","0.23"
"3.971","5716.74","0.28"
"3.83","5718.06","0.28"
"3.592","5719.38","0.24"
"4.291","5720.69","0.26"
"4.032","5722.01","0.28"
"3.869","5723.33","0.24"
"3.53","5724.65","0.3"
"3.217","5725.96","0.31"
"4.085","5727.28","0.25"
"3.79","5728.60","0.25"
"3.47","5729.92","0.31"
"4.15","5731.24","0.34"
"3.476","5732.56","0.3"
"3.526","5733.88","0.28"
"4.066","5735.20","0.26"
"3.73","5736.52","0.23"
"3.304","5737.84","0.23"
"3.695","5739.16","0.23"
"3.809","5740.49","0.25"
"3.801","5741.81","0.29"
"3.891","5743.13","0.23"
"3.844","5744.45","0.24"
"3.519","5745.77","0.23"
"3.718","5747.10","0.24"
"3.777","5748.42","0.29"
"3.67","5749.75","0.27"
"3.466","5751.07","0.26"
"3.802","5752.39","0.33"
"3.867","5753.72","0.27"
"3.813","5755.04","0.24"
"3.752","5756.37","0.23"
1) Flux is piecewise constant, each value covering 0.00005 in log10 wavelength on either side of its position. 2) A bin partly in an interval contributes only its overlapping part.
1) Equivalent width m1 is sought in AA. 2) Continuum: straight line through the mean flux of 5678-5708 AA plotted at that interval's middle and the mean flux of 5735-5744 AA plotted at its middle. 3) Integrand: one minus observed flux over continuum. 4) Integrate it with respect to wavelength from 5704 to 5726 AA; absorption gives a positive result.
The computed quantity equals 0.0 AA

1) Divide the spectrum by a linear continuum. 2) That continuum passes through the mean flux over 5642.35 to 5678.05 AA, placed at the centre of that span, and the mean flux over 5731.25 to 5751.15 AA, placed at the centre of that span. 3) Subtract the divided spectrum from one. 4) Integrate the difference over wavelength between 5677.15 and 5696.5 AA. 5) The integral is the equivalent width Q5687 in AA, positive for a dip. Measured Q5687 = 0.2 AA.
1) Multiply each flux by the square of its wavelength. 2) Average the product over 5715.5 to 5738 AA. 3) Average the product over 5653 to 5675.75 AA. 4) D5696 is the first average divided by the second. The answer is 1.04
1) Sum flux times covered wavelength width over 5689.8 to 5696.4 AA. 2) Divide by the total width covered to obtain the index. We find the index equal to 3.72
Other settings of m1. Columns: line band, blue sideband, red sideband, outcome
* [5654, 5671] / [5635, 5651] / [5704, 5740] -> -0.73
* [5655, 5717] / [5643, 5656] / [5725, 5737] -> -0.12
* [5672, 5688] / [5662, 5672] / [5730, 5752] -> 0.01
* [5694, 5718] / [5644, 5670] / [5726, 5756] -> 0.15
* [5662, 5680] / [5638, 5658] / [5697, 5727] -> -0.60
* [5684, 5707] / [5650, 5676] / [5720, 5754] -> 0.46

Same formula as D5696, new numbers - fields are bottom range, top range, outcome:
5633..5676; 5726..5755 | 1.05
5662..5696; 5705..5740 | 1.02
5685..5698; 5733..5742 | 1.04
